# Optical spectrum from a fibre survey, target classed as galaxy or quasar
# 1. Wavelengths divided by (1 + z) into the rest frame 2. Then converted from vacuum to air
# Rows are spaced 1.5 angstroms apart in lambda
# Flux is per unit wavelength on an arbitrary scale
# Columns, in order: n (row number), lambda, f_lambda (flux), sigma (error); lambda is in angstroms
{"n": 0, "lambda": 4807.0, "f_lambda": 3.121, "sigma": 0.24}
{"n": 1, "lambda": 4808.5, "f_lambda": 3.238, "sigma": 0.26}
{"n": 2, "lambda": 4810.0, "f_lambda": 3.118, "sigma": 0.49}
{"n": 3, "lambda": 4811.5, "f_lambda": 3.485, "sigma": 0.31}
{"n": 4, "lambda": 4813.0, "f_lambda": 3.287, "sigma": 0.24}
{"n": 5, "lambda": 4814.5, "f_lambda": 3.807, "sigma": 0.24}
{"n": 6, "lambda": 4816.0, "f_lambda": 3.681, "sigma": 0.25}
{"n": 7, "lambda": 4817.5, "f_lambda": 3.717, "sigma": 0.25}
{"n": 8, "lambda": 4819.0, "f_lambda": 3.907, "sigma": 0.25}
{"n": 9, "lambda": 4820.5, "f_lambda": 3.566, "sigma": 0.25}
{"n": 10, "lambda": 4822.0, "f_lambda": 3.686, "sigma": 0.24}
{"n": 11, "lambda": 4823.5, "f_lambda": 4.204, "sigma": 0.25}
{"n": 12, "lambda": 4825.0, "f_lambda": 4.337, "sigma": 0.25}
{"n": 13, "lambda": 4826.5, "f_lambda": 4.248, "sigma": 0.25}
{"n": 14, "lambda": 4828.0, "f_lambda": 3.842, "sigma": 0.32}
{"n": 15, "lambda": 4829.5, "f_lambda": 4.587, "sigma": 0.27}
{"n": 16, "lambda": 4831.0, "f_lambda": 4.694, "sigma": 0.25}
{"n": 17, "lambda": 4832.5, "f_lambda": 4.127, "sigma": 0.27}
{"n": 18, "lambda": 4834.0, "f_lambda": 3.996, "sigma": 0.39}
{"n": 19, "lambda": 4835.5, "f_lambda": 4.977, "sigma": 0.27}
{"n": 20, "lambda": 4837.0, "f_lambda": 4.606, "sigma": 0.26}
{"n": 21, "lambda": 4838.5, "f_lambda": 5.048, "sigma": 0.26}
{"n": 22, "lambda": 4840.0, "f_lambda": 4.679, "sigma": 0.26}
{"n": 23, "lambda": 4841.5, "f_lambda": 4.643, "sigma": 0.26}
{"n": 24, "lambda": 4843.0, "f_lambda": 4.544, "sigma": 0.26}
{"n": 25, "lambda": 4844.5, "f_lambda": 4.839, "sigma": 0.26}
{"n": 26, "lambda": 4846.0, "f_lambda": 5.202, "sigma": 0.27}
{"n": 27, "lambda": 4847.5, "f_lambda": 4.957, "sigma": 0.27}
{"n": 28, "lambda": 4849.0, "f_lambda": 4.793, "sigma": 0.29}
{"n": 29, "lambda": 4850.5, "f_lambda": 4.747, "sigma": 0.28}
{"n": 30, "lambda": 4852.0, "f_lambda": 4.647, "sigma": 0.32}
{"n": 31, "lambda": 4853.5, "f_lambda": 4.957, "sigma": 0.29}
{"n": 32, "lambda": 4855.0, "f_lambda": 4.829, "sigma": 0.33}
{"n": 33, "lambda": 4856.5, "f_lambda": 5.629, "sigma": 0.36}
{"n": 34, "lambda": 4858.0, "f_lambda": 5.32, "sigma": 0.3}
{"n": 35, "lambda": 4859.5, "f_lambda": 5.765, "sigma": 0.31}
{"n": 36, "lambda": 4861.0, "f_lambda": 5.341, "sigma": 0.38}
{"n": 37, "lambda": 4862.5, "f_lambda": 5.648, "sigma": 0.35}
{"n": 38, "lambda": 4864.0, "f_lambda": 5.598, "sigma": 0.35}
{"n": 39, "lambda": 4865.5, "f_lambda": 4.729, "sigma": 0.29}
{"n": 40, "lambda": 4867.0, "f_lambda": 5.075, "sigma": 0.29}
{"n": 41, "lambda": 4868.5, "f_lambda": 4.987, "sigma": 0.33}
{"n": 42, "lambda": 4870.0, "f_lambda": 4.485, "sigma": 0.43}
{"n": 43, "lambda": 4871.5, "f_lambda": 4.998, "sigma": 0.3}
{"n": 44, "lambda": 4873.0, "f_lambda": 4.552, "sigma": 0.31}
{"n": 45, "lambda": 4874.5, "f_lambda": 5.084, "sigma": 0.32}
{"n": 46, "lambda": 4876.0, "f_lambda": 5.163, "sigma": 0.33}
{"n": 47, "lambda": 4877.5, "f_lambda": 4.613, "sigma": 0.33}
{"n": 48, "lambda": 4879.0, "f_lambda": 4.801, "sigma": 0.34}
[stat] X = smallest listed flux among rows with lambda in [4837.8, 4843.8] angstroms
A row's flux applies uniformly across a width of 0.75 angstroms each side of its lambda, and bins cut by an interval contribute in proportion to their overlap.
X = 4.544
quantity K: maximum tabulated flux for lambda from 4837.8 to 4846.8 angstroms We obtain 5.202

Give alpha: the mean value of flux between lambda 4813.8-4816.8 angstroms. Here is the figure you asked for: 3.74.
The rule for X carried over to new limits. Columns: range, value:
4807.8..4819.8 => 3.118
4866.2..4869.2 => 4.987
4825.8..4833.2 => 3.842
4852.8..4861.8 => 4.829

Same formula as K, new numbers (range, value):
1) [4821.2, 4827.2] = 4.337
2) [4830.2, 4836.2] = 4.977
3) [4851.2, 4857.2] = 5.629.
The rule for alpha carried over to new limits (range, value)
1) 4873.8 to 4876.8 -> 5.12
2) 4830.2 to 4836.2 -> 4.45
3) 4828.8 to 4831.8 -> 4.63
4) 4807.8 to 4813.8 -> 3.29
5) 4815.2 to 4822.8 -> 3.72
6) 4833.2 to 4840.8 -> 4.66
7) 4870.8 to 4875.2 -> 4.87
